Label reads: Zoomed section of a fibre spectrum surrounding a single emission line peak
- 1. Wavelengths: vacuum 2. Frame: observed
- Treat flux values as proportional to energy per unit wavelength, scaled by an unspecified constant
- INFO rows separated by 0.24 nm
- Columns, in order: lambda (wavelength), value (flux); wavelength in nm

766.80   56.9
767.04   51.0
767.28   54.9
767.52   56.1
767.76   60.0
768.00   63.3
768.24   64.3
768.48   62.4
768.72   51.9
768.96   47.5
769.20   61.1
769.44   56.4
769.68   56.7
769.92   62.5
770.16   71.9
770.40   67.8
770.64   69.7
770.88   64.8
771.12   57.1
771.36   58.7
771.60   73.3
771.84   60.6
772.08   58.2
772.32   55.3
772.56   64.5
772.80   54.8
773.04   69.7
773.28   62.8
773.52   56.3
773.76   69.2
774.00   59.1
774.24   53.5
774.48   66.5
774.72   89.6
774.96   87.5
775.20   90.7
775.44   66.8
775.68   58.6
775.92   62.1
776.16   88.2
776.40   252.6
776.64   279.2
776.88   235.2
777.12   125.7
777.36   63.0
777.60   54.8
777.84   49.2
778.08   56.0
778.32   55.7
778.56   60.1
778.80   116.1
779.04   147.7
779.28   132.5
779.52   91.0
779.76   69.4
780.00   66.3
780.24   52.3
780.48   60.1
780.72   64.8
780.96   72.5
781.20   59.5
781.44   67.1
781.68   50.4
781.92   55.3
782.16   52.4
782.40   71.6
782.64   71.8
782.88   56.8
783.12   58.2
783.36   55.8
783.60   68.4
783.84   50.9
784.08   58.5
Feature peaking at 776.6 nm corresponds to H-alpha 6563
